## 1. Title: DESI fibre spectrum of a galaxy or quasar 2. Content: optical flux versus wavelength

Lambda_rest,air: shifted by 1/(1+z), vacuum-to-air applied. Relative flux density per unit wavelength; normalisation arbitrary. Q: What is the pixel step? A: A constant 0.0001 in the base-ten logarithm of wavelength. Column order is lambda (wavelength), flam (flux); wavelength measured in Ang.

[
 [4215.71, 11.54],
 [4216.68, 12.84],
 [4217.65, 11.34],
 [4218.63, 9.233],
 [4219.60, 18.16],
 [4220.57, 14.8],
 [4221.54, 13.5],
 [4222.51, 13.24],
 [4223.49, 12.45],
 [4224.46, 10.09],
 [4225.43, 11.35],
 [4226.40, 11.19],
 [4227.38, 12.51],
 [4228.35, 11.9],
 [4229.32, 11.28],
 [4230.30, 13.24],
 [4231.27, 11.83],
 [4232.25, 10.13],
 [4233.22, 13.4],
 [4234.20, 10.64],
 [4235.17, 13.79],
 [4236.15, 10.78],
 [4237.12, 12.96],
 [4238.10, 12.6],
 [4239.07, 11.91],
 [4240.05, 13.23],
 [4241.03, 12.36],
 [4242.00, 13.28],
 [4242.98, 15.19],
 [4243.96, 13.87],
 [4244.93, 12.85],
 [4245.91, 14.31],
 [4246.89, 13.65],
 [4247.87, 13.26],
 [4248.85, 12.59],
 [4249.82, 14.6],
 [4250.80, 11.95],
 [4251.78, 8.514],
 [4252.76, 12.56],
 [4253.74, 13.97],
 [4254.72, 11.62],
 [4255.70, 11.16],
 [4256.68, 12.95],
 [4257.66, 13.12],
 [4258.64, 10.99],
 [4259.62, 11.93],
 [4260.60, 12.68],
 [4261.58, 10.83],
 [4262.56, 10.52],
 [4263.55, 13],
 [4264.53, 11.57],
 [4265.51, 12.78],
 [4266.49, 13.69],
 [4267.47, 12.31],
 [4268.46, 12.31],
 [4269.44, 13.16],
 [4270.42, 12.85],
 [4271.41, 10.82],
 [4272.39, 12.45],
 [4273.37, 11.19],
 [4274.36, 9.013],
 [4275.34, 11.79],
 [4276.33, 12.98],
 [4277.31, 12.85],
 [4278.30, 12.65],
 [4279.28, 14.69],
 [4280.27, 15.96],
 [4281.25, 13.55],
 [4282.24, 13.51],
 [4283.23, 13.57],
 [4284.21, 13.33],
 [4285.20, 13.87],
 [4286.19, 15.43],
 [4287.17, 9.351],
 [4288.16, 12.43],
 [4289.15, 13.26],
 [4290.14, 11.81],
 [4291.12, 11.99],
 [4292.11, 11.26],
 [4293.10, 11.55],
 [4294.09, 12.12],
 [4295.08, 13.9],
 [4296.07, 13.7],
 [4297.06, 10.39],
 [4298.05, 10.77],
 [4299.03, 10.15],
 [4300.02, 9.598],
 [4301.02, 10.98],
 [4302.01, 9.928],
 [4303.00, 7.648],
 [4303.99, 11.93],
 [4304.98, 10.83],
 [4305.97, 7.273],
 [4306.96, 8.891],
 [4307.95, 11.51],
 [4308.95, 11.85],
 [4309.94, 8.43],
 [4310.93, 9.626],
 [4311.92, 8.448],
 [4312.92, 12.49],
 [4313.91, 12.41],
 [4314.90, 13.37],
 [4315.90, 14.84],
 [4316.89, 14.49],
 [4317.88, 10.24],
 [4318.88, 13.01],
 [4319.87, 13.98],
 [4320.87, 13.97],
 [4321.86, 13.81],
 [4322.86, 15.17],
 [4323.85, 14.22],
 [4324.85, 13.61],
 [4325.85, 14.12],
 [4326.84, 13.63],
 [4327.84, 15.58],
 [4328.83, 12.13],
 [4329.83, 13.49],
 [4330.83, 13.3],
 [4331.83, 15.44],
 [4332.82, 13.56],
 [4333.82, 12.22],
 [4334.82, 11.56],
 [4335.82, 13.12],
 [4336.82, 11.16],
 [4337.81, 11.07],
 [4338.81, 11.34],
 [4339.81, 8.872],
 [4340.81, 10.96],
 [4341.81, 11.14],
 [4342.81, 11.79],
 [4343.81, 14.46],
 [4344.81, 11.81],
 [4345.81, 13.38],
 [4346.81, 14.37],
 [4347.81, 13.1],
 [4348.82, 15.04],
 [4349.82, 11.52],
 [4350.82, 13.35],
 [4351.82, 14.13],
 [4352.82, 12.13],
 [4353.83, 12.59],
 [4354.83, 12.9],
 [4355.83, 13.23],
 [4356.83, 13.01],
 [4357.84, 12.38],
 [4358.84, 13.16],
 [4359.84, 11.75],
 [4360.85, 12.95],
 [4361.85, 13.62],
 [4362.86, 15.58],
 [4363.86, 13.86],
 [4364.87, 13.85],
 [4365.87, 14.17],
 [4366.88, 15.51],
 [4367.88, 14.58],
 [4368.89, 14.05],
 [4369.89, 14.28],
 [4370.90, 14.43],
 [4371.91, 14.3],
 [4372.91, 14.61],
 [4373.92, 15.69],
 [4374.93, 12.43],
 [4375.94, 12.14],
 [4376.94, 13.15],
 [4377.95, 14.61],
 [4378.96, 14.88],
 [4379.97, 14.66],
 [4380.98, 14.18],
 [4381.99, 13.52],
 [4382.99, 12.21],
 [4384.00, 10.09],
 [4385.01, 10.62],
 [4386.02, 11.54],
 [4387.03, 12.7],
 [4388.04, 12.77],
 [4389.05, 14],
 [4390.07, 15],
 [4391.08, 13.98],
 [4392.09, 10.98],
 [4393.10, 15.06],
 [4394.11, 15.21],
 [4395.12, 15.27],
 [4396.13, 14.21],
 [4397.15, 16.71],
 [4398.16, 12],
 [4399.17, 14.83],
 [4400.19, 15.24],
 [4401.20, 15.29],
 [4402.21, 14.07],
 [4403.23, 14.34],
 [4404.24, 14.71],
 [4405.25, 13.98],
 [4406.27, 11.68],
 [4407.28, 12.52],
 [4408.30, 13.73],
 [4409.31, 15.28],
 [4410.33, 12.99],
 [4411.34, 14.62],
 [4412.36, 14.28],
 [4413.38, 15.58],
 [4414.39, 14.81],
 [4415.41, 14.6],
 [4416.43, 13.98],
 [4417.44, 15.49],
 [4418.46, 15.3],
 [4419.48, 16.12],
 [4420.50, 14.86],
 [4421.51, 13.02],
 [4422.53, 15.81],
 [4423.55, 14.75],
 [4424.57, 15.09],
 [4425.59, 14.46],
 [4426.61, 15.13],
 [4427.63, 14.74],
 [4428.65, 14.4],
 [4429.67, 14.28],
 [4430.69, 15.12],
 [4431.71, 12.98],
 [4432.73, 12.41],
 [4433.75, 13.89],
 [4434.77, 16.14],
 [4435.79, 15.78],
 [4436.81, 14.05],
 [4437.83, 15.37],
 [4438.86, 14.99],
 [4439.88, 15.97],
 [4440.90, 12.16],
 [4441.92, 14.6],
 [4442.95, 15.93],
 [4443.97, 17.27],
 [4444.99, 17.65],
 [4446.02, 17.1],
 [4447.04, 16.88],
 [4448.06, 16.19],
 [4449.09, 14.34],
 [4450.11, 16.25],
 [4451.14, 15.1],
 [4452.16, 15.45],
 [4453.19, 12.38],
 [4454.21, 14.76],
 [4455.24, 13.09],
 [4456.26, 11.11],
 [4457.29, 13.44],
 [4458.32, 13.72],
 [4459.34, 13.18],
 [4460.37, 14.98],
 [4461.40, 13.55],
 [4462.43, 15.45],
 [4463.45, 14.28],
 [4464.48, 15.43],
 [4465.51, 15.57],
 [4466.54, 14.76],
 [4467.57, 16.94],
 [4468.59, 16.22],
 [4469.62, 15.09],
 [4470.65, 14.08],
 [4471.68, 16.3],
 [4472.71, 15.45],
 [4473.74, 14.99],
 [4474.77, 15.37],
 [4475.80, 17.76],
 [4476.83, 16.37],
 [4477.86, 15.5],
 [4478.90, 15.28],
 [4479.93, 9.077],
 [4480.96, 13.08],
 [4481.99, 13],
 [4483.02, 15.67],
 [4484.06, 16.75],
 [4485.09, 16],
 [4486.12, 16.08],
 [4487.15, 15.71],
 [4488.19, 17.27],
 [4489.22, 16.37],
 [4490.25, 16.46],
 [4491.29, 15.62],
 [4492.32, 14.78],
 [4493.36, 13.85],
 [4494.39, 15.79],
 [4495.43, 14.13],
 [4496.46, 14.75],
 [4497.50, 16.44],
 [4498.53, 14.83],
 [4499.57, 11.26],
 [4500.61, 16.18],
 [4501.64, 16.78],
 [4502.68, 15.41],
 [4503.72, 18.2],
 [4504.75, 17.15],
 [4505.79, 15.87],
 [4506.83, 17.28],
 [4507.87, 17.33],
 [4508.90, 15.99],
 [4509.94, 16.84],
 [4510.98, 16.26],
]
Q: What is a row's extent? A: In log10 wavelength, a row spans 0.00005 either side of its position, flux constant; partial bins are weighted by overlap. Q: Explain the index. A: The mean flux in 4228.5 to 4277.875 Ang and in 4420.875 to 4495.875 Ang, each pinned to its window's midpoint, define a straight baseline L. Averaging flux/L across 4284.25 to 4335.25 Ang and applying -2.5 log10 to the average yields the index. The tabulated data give 0.08 mag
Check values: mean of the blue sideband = 12.3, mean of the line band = 12.2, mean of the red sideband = 15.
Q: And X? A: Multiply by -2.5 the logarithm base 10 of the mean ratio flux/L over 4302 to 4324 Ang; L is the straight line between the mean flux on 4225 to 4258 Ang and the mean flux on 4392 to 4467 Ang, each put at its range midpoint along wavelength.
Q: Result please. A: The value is 0.14 mag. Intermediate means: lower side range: 12.5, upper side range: 14.6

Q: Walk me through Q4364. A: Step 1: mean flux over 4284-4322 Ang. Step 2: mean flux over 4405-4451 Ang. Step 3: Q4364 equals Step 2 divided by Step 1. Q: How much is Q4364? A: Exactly 1.3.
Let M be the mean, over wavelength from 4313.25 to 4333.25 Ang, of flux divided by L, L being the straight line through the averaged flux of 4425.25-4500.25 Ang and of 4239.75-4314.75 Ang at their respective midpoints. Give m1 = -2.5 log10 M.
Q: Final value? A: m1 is -0.08 mag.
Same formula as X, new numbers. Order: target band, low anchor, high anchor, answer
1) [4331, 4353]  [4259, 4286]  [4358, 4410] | 0.07 mag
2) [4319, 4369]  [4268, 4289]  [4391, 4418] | 0.03 mag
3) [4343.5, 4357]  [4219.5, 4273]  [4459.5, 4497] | 0.04 mag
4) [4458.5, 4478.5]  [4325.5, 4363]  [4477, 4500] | -0.05 mag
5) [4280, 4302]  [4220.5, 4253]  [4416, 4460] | 0.07 mag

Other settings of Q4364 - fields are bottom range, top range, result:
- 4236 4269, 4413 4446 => 1.19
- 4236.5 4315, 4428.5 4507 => 1.25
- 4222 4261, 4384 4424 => 1.14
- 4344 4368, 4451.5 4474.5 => 1.09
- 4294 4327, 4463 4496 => 1.30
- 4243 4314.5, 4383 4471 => 1.21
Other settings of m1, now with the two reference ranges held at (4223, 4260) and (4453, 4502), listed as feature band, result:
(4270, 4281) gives 0.021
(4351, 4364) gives 0.037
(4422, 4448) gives -0.047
